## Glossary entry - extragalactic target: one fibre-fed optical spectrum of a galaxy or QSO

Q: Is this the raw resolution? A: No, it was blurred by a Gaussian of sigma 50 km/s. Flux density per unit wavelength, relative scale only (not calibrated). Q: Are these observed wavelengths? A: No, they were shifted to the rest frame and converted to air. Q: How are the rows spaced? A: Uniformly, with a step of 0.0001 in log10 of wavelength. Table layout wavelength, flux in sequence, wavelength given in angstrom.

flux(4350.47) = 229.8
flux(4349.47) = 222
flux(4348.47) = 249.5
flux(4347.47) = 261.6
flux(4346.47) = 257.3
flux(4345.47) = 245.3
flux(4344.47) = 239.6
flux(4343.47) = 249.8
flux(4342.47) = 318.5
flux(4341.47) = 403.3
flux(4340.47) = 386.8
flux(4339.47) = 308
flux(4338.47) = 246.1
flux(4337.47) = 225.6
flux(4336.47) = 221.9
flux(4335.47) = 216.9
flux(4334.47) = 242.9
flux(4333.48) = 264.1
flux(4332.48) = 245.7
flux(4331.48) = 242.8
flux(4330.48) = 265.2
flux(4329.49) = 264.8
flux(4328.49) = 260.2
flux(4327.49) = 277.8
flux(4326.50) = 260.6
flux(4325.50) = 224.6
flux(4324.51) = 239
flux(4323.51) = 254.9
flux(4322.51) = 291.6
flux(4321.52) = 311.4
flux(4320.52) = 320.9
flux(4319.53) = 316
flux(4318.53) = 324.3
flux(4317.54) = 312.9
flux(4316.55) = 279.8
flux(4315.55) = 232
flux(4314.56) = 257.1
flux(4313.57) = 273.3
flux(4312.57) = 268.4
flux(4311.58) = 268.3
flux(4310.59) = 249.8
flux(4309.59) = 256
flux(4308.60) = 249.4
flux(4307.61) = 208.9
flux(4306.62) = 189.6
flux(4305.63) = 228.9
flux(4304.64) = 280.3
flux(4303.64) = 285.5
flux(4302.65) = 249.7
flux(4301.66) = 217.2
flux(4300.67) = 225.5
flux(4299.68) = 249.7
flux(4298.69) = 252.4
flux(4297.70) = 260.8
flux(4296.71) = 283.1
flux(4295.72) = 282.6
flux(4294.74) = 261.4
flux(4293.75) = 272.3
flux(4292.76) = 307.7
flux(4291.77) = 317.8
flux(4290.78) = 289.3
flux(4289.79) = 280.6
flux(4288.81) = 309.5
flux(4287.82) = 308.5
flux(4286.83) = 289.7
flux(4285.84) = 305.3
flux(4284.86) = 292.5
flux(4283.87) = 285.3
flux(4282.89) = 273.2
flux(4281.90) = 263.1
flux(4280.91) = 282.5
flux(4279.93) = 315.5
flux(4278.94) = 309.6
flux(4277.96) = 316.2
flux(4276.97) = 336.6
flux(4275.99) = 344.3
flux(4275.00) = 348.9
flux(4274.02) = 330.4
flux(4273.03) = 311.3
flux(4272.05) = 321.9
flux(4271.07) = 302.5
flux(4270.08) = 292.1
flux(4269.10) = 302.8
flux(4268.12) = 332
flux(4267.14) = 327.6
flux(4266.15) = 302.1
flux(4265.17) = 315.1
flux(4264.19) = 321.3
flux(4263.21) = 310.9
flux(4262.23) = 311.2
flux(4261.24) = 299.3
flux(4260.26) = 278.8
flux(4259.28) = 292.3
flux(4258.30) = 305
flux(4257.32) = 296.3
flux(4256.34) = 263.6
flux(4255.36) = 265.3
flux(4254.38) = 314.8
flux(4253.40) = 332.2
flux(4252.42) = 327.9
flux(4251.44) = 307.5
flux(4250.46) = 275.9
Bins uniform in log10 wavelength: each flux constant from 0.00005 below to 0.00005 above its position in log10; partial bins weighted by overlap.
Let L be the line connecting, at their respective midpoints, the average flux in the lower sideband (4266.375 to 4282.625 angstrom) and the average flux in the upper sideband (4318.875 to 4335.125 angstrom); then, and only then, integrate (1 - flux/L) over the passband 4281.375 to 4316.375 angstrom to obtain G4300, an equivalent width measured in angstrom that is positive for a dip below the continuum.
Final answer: 3.13 angstrom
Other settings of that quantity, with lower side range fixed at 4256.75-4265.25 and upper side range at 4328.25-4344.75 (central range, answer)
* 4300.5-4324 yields 1.32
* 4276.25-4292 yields -0.32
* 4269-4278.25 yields -0.76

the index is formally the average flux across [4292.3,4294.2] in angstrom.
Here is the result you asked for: 290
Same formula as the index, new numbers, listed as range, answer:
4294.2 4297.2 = 276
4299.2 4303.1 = 235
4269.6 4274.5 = 311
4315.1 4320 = 293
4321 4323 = 302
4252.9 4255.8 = 305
